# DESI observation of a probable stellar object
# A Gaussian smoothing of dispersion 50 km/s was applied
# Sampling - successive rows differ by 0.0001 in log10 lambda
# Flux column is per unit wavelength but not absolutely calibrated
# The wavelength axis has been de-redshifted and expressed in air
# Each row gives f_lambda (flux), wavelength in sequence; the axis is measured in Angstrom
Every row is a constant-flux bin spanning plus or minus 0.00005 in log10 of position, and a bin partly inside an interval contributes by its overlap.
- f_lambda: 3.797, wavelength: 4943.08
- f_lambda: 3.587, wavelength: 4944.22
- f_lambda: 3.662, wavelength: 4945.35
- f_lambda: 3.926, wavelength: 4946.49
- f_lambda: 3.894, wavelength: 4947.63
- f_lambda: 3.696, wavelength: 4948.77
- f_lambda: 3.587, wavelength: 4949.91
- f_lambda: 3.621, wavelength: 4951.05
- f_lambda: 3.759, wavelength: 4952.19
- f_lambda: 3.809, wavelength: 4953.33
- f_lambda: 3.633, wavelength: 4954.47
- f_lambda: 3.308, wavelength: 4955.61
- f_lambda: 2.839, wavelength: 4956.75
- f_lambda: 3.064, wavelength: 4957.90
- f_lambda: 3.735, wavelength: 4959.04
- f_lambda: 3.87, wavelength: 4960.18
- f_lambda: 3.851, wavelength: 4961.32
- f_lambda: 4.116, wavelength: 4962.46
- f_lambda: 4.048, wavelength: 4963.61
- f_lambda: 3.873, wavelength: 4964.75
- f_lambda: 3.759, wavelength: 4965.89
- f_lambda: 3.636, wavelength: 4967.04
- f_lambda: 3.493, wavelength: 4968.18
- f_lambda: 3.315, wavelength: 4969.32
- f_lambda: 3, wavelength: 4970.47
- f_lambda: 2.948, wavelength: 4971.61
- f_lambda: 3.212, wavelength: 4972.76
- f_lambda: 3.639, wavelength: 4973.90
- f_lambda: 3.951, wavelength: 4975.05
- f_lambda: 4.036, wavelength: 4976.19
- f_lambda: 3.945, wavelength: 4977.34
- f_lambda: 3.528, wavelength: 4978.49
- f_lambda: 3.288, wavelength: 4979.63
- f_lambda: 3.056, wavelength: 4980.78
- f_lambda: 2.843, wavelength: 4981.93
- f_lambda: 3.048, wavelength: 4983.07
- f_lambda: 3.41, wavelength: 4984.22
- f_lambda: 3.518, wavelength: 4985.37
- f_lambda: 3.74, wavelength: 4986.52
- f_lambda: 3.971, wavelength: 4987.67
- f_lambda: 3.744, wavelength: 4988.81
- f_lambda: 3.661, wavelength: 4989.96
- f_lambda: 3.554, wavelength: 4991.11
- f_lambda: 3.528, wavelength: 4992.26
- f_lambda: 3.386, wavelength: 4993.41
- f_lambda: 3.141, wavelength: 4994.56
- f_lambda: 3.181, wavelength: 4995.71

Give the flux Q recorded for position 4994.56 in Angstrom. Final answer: 3.141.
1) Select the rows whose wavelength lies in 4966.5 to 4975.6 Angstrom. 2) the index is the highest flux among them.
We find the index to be 3.951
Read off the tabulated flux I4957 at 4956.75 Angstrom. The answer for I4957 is 2.839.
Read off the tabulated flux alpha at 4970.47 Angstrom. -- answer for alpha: 3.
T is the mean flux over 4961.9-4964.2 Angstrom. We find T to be 4.07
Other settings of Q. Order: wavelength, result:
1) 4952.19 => 3.759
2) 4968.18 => 3.493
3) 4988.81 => 3.744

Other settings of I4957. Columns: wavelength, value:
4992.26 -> 3.528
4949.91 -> 3.587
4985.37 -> 3.518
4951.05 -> 3.621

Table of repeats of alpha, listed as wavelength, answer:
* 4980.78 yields 3.056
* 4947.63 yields 3.894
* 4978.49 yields 3.528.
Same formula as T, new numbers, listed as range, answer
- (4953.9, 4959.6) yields 3.31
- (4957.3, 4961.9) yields 3.63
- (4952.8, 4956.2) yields 3.58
